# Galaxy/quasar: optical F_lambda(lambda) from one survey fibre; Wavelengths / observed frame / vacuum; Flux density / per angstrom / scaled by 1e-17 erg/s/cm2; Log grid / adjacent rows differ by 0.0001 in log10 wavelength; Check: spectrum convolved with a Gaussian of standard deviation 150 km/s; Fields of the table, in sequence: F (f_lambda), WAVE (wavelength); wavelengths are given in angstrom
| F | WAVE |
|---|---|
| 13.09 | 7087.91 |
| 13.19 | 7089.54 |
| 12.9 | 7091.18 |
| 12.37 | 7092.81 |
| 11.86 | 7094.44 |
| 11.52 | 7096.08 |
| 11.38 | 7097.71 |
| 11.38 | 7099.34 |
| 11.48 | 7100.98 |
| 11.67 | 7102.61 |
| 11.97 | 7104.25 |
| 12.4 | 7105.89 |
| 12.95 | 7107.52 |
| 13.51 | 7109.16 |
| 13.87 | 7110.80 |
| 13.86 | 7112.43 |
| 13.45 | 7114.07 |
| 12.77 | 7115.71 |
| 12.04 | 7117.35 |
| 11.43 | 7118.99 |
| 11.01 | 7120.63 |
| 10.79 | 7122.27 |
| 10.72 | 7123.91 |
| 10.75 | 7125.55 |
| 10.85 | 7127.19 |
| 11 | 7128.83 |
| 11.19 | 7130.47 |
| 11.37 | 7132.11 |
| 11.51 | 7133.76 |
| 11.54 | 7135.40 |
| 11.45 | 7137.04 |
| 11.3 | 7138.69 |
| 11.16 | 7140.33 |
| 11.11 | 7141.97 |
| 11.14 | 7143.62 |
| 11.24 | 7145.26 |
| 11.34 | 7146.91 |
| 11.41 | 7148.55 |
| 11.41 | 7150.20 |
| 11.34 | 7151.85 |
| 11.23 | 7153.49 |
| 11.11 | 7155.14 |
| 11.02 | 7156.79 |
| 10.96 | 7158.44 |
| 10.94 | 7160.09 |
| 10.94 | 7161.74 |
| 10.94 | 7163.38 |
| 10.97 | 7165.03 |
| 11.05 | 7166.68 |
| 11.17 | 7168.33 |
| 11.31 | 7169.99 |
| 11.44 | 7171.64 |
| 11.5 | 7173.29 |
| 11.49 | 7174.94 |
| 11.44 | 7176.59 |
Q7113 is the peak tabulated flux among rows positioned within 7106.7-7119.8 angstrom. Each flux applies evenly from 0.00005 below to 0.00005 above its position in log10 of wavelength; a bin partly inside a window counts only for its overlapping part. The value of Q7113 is 13.87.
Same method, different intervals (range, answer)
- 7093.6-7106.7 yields 12.4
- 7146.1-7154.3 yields 11.41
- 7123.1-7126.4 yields 10.75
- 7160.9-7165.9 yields 10.97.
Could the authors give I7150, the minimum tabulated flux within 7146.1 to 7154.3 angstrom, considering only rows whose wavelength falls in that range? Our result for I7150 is 11.23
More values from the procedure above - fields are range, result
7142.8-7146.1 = 11.14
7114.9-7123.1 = 10.79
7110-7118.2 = 12.04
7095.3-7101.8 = 11.38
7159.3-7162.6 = 10.94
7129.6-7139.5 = 11.19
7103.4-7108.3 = 11.97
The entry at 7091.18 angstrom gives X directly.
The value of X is 12.9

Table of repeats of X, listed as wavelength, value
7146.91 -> 11.34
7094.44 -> 11.86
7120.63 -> 11.01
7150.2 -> 11.41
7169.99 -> 11.31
